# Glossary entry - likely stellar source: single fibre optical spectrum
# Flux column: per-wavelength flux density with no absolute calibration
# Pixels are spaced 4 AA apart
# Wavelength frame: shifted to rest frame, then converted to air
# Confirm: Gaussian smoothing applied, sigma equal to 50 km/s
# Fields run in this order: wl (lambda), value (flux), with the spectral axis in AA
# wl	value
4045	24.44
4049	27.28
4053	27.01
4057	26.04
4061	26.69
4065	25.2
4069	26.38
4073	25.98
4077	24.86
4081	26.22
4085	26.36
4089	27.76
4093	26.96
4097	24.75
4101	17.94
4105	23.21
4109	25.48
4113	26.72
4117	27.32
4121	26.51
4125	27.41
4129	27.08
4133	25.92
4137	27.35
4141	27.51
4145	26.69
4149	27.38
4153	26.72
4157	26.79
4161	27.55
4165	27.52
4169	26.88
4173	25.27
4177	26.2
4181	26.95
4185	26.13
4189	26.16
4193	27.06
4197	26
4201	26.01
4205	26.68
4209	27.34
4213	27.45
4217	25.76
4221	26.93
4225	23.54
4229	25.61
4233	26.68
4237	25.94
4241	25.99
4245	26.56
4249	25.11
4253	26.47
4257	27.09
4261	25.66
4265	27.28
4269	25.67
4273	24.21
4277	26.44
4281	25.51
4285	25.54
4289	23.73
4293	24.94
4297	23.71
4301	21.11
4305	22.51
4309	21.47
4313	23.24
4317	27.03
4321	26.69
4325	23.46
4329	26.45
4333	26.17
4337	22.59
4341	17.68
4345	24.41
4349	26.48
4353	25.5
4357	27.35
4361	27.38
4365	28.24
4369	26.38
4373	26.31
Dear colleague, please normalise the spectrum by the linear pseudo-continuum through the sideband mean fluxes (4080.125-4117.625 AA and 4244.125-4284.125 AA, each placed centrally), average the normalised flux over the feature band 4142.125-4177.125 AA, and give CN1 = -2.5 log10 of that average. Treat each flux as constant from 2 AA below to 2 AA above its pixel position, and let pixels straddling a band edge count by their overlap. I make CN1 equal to -0.06 mag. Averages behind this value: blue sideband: 25.2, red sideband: 26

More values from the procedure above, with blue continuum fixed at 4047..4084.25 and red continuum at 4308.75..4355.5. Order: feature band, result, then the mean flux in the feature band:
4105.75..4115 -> 0.01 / 25.7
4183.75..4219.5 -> -0.05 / 26.5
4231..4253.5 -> -0.05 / 26.1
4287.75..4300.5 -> 0.04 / 23.8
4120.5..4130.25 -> -0.05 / 27.1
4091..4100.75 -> 0.07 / 24.4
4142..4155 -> -0.06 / 27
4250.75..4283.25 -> -0.05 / 26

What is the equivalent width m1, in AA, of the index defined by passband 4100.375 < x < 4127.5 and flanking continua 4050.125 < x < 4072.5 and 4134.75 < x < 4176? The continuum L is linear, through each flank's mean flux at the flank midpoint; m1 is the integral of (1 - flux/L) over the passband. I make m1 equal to 1.3 AA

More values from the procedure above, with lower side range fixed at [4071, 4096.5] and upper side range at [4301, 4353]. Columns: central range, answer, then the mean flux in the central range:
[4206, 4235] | -1.4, 26.2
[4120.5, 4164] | -2.2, 27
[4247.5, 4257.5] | -0.6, 26.1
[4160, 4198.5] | -1.8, 26.6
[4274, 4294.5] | -0.7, 25.2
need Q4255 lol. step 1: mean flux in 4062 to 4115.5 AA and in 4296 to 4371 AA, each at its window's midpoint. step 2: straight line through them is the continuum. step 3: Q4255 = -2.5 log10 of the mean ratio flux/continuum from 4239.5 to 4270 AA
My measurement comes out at -0.06 mag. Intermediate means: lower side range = 25.3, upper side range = 24.6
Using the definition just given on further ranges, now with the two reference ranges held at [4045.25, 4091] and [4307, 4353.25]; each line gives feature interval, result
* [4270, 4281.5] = -0.03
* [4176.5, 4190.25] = -0.04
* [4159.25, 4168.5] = -0.08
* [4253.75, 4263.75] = -0.07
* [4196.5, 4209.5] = -0.05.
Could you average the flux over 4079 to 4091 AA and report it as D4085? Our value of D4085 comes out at 26.8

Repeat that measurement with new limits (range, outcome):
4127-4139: 26.8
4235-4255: 26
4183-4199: 26.3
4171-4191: 26.1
